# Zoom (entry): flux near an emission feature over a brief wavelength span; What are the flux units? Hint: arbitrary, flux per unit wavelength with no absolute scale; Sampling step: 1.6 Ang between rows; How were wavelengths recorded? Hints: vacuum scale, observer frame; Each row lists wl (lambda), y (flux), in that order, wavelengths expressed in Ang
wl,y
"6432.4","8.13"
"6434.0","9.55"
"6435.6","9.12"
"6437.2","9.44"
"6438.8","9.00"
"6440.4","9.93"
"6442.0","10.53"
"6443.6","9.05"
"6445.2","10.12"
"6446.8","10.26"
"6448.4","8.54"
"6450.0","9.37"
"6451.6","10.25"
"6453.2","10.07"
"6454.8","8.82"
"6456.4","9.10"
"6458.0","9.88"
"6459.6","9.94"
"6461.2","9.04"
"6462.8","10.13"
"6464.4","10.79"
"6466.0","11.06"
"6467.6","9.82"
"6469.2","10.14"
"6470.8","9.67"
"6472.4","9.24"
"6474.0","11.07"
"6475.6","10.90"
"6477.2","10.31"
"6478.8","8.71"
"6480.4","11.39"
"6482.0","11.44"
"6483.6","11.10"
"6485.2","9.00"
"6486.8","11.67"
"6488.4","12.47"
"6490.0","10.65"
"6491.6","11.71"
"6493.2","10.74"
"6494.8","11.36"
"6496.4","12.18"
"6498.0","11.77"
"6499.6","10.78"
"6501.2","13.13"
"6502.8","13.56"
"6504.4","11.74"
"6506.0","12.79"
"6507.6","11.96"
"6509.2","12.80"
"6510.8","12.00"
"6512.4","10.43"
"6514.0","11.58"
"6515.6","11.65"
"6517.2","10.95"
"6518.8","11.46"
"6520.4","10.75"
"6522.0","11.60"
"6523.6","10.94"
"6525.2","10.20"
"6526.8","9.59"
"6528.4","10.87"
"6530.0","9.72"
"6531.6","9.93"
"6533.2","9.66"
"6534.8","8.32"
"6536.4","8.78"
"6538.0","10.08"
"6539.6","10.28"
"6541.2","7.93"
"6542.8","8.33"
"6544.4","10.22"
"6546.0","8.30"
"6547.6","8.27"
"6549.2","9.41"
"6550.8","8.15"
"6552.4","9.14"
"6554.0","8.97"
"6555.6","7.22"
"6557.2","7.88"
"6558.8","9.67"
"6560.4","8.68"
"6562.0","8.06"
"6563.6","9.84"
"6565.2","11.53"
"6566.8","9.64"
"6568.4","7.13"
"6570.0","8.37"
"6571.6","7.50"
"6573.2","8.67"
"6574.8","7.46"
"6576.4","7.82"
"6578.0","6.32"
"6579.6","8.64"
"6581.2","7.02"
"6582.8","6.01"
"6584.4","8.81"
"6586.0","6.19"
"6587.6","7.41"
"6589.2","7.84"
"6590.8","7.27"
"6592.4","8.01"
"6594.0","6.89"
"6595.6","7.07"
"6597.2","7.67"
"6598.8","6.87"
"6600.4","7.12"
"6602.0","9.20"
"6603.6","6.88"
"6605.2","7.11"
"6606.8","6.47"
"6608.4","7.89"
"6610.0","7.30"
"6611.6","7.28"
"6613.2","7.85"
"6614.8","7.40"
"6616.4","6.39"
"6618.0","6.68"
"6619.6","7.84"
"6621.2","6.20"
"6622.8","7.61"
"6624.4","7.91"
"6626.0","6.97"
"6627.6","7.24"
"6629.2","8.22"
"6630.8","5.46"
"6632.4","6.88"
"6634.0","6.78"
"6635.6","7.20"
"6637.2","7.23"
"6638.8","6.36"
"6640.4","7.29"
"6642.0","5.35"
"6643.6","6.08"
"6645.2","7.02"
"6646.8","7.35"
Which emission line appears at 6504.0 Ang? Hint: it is C III]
